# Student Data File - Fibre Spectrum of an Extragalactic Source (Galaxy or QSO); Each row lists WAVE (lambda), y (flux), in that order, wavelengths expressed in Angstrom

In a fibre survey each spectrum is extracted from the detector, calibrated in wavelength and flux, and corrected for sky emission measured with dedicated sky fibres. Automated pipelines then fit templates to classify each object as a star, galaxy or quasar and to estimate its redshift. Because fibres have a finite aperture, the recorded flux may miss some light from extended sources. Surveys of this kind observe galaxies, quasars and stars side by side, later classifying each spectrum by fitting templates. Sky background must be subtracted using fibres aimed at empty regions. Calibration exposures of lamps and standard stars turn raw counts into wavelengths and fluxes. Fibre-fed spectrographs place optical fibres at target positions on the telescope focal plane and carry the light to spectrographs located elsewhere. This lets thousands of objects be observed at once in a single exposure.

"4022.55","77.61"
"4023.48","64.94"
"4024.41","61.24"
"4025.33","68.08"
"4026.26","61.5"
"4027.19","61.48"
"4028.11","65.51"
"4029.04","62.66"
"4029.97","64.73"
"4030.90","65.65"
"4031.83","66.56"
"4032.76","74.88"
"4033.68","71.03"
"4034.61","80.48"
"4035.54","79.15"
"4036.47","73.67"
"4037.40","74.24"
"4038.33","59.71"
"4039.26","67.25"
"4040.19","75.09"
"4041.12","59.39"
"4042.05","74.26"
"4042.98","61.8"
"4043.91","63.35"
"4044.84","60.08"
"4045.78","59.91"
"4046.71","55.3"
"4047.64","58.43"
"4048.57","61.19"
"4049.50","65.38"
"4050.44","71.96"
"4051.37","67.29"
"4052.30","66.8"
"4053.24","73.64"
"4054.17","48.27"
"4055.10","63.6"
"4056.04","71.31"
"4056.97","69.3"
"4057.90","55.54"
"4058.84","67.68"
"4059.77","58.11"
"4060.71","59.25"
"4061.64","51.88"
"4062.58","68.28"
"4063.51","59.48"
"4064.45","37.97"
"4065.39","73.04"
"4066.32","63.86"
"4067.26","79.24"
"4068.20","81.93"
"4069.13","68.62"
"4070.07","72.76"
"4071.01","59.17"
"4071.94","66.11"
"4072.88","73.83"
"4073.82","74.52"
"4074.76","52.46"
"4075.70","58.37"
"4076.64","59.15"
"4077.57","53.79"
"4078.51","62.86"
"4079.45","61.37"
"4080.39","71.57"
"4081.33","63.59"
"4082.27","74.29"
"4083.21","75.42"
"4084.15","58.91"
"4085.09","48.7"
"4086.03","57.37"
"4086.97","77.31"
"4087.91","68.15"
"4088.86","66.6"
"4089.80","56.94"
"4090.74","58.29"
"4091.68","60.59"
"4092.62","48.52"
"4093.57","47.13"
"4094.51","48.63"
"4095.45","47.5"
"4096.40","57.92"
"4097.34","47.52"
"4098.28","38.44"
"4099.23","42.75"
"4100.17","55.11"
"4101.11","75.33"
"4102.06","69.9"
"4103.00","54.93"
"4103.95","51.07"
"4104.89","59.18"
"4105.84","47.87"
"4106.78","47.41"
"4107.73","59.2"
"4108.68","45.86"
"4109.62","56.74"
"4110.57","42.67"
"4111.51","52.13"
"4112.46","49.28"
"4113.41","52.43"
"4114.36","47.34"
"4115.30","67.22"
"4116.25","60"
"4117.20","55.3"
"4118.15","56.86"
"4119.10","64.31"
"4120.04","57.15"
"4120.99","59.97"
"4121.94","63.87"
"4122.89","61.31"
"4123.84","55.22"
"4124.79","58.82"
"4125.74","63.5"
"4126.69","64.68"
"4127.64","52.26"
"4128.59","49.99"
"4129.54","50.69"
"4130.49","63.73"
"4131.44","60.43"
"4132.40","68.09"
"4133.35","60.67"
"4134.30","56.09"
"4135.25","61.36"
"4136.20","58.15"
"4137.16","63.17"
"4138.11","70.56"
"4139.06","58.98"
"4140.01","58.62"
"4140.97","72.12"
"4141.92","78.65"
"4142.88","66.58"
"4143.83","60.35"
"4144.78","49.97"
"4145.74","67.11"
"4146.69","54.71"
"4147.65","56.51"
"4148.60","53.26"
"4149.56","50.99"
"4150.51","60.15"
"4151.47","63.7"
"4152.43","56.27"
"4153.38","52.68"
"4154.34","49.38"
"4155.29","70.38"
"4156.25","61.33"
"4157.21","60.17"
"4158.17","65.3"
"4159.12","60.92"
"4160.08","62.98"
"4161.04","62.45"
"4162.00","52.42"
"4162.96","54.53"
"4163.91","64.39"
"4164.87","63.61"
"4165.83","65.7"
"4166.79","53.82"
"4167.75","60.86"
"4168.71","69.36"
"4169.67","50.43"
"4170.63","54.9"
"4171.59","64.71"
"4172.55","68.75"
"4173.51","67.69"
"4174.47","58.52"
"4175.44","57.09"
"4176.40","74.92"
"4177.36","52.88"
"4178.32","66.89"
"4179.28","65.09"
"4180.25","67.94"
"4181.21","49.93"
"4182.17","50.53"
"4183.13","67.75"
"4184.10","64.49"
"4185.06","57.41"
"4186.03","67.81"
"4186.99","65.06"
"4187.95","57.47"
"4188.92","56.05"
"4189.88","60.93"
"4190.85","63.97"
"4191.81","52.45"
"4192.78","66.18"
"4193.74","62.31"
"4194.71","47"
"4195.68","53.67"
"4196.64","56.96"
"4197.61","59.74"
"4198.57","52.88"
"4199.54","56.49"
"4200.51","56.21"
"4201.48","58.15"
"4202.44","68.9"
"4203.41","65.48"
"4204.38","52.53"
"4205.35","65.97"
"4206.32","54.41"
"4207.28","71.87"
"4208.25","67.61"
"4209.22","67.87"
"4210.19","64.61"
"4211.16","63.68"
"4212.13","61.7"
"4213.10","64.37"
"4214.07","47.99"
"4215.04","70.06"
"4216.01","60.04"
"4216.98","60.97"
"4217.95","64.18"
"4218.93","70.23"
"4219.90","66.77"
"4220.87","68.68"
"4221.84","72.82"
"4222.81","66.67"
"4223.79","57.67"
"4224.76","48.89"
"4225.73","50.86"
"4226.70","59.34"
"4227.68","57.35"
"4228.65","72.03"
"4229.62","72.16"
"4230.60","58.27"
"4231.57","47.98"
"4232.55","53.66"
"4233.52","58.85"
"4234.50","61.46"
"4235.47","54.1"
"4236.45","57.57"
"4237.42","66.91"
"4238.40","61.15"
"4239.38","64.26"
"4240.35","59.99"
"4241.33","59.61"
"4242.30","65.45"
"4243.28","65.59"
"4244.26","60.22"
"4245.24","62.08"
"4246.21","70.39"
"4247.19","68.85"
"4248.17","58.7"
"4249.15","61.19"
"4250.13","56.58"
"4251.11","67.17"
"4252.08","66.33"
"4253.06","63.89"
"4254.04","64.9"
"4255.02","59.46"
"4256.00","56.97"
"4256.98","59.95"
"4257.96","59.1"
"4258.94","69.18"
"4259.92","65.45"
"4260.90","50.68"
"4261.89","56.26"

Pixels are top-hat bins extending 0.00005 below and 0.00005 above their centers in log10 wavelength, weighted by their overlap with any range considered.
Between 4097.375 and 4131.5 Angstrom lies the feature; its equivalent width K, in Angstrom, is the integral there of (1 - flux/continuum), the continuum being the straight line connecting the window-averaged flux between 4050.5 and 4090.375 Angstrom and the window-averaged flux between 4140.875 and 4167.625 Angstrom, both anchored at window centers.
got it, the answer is 3.5 Angstrom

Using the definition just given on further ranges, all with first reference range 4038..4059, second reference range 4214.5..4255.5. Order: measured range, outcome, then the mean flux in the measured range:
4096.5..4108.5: 1.8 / 54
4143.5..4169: 1.5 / 59.3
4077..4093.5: 0.4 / 62.2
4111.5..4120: 0.9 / 56.4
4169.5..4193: 0.6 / 61.3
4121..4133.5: 0.8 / 59.4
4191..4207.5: 1.0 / 58.8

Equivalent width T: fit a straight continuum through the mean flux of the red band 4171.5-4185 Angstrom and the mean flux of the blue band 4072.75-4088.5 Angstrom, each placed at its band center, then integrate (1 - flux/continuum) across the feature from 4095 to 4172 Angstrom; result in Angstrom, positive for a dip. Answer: 6.03 Angstrom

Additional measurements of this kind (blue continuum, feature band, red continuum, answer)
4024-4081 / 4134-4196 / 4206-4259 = 2.61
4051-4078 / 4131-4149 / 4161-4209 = -0.02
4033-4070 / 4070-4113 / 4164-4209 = 4.17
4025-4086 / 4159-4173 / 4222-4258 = 0.46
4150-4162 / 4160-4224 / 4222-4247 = -1.12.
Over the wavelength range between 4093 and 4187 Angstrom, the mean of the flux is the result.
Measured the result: 58.7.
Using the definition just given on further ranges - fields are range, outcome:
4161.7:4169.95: 59.9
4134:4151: 61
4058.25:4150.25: 59.5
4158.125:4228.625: 61.2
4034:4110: 62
